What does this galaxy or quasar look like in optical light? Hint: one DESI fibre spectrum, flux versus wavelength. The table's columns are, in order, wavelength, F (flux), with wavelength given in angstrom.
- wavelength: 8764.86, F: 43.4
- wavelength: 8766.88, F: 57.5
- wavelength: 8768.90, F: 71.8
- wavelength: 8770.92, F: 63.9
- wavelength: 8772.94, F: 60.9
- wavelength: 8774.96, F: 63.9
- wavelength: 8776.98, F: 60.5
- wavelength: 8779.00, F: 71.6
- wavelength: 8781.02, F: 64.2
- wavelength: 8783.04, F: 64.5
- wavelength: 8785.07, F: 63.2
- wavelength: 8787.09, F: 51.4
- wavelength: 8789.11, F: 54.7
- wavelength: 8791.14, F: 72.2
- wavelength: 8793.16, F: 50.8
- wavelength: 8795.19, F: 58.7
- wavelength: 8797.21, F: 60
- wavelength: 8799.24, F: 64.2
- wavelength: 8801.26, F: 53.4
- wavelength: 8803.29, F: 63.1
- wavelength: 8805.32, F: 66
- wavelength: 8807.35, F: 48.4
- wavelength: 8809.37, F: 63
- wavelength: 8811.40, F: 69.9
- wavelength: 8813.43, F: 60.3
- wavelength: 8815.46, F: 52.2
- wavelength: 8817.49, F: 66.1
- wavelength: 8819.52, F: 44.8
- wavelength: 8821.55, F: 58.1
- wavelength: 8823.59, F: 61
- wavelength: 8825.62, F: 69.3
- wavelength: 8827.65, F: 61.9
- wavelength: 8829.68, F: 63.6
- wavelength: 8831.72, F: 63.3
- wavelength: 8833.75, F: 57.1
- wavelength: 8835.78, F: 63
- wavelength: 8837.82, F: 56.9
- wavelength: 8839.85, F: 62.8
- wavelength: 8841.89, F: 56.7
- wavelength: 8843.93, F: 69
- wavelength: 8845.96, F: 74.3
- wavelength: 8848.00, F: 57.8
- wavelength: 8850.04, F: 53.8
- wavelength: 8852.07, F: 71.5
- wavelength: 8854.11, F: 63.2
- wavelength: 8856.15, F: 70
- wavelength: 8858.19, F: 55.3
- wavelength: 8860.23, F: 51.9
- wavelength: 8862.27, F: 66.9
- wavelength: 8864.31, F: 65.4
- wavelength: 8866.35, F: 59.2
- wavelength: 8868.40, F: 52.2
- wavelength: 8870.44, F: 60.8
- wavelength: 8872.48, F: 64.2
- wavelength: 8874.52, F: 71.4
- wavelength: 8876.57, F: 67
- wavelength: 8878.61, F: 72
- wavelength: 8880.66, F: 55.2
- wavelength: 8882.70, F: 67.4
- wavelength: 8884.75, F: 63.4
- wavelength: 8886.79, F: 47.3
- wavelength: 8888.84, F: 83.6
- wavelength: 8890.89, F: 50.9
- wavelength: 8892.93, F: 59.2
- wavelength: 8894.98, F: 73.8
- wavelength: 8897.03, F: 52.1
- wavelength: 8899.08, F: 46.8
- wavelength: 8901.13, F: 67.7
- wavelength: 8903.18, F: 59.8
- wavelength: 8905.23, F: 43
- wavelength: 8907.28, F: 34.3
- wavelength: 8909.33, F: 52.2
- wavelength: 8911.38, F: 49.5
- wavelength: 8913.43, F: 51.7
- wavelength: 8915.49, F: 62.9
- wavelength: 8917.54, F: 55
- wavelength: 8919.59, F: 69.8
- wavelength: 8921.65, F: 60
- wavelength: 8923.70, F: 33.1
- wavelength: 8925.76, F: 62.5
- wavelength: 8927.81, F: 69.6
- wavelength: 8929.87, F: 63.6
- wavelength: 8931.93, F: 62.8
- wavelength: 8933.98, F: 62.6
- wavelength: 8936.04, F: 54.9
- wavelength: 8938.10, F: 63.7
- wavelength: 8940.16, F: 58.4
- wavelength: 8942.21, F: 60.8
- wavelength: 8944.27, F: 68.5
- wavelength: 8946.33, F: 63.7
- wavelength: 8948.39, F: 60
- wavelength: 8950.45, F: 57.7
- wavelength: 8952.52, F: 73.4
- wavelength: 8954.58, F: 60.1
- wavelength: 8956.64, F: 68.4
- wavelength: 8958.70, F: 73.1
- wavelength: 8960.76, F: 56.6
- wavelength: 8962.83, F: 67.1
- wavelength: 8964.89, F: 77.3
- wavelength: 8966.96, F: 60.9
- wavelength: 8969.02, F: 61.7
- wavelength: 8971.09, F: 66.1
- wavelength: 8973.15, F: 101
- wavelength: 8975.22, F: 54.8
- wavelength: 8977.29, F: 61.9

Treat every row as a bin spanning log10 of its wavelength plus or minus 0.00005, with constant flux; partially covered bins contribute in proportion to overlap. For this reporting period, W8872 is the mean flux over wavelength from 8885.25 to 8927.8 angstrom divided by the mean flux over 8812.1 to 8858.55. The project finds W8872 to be 0.9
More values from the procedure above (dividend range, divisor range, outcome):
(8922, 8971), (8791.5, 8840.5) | 1.04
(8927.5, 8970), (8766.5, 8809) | 1.04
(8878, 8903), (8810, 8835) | 1.01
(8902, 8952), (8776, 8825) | 0.96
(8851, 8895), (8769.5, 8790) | 1.01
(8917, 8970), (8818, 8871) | 1.02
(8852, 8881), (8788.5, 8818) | 1.05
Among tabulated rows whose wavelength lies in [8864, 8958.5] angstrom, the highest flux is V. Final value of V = 83.6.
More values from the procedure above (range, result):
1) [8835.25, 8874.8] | 74.3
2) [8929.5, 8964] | 73.4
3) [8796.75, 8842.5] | 69.9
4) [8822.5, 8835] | 69.3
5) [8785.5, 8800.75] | 72.2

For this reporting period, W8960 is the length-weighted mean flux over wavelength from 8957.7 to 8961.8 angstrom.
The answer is 64.7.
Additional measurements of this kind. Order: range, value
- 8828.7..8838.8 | 60.8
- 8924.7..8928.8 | 65.8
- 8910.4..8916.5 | 54.7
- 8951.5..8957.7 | 67.4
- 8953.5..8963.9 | 65.2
